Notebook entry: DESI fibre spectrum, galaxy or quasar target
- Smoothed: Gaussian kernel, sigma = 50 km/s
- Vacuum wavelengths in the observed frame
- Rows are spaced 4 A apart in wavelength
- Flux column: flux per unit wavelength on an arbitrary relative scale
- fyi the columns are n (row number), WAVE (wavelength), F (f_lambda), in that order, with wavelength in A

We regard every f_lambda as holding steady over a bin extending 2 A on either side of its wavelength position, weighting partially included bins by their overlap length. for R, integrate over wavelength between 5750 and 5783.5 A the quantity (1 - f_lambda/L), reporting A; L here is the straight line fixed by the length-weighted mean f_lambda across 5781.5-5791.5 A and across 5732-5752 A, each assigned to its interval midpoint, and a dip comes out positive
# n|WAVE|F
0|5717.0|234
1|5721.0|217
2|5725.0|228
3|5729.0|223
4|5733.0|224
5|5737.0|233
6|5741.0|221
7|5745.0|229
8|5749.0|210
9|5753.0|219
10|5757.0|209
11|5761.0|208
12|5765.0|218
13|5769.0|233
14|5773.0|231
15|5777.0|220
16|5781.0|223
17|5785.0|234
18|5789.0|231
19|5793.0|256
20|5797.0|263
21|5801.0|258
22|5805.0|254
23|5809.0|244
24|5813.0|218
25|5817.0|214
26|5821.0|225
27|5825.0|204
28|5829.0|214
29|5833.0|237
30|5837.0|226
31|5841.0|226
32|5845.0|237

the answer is 1.20 A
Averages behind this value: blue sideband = 223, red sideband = 232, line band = 220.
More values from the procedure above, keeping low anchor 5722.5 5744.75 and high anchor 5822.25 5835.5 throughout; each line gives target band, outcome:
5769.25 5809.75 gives -3.50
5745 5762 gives 0.81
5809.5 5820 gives -0.04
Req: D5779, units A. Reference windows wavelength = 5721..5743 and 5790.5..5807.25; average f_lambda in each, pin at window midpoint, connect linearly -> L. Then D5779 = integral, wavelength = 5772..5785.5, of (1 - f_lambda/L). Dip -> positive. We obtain 1.2 A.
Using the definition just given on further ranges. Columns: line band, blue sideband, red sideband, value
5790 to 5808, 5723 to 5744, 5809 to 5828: -2.9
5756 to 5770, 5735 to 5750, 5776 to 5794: 0.7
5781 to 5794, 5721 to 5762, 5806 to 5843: -0.8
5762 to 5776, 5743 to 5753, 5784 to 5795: 0.3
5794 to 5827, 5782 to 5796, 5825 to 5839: -0.5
